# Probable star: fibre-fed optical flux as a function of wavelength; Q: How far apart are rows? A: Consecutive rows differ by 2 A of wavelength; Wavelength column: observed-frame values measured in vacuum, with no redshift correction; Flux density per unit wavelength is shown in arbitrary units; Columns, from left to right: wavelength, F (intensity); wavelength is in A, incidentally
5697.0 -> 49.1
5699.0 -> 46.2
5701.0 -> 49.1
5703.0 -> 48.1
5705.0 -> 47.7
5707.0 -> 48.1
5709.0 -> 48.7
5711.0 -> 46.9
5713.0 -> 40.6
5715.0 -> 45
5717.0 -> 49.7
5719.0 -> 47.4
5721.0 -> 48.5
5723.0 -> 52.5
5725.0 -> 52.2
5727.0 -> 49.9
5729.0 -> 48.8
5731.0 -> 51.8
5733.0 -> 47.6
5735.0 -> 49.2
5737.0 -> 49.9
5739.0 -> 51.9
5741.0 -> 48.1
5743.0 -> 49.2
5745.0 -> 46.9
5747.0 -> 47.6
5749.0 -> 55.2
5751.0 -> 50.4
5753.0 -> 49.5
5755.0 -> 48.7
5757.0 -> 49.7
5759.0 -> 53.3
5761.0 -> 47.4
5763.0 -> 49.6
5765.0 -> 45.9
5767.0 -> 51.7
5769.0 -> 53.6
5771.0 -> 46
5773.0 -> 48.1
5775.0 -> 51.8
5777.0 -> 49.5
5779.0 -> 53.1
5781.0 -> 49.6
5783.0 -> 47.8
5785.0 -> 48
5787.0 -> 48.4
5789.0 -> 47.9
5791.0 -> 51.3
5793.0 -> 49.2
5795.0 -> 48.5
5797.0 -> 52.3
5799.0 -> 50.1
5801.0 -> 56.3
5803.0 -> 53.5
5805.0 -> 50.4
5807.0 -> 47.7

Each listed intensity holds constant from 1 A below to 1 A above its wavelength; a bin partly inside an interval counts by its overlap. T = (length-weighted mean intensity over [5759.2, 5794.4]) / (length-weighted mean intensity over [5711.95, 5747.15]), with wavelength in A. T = 1.0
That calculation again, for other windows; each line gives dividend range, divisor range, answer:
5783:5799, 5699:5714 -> 1.05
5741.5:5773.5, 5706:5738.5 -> 1.02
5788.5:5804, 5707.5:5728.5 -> 1.06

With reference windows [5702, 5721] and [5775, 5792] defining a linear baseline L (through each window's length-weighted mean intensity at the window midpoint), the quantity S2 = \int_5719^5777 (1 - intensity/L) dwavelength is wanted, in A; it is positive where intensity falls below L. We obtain -1.8 A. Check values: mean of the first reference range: 47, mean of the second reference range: 49.6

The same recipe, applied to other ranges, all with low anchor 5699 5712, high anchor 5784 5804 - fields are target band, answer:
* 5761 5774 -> 0.2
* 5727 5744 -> -0.3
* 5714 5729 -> -0.3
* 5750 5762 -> -0.1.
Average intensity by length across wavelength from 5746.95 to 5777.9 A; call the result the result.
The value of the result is 49.9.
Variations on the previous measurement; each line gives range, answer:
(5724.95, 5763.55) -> 49.8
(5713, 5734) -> 48.9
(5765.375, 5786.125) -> 49.8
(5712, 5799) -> 49.4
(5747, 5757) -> 50.5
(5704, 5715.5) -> 46.2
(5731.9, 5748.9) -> 49.2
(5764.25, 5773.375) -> 49.2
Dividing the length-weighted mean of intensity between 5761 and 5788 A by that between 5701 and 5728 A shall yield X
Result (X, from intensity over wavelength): 1.03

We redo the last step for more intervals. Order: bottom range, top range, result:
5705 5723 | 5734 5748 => 1.04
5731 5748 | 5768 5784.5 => 1.02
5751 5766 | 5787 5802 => 1.03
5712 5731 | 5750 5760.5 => 1.04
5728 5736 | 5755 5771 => 1.01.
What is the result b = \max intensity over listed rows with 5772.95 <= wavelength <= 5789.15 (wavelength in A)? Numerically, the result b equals 53.1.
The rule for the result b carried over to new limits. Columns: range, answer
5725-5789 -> 55.2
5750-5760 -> 53.3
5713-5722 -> 49.7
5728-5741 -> 51.9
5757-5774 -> 53.6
